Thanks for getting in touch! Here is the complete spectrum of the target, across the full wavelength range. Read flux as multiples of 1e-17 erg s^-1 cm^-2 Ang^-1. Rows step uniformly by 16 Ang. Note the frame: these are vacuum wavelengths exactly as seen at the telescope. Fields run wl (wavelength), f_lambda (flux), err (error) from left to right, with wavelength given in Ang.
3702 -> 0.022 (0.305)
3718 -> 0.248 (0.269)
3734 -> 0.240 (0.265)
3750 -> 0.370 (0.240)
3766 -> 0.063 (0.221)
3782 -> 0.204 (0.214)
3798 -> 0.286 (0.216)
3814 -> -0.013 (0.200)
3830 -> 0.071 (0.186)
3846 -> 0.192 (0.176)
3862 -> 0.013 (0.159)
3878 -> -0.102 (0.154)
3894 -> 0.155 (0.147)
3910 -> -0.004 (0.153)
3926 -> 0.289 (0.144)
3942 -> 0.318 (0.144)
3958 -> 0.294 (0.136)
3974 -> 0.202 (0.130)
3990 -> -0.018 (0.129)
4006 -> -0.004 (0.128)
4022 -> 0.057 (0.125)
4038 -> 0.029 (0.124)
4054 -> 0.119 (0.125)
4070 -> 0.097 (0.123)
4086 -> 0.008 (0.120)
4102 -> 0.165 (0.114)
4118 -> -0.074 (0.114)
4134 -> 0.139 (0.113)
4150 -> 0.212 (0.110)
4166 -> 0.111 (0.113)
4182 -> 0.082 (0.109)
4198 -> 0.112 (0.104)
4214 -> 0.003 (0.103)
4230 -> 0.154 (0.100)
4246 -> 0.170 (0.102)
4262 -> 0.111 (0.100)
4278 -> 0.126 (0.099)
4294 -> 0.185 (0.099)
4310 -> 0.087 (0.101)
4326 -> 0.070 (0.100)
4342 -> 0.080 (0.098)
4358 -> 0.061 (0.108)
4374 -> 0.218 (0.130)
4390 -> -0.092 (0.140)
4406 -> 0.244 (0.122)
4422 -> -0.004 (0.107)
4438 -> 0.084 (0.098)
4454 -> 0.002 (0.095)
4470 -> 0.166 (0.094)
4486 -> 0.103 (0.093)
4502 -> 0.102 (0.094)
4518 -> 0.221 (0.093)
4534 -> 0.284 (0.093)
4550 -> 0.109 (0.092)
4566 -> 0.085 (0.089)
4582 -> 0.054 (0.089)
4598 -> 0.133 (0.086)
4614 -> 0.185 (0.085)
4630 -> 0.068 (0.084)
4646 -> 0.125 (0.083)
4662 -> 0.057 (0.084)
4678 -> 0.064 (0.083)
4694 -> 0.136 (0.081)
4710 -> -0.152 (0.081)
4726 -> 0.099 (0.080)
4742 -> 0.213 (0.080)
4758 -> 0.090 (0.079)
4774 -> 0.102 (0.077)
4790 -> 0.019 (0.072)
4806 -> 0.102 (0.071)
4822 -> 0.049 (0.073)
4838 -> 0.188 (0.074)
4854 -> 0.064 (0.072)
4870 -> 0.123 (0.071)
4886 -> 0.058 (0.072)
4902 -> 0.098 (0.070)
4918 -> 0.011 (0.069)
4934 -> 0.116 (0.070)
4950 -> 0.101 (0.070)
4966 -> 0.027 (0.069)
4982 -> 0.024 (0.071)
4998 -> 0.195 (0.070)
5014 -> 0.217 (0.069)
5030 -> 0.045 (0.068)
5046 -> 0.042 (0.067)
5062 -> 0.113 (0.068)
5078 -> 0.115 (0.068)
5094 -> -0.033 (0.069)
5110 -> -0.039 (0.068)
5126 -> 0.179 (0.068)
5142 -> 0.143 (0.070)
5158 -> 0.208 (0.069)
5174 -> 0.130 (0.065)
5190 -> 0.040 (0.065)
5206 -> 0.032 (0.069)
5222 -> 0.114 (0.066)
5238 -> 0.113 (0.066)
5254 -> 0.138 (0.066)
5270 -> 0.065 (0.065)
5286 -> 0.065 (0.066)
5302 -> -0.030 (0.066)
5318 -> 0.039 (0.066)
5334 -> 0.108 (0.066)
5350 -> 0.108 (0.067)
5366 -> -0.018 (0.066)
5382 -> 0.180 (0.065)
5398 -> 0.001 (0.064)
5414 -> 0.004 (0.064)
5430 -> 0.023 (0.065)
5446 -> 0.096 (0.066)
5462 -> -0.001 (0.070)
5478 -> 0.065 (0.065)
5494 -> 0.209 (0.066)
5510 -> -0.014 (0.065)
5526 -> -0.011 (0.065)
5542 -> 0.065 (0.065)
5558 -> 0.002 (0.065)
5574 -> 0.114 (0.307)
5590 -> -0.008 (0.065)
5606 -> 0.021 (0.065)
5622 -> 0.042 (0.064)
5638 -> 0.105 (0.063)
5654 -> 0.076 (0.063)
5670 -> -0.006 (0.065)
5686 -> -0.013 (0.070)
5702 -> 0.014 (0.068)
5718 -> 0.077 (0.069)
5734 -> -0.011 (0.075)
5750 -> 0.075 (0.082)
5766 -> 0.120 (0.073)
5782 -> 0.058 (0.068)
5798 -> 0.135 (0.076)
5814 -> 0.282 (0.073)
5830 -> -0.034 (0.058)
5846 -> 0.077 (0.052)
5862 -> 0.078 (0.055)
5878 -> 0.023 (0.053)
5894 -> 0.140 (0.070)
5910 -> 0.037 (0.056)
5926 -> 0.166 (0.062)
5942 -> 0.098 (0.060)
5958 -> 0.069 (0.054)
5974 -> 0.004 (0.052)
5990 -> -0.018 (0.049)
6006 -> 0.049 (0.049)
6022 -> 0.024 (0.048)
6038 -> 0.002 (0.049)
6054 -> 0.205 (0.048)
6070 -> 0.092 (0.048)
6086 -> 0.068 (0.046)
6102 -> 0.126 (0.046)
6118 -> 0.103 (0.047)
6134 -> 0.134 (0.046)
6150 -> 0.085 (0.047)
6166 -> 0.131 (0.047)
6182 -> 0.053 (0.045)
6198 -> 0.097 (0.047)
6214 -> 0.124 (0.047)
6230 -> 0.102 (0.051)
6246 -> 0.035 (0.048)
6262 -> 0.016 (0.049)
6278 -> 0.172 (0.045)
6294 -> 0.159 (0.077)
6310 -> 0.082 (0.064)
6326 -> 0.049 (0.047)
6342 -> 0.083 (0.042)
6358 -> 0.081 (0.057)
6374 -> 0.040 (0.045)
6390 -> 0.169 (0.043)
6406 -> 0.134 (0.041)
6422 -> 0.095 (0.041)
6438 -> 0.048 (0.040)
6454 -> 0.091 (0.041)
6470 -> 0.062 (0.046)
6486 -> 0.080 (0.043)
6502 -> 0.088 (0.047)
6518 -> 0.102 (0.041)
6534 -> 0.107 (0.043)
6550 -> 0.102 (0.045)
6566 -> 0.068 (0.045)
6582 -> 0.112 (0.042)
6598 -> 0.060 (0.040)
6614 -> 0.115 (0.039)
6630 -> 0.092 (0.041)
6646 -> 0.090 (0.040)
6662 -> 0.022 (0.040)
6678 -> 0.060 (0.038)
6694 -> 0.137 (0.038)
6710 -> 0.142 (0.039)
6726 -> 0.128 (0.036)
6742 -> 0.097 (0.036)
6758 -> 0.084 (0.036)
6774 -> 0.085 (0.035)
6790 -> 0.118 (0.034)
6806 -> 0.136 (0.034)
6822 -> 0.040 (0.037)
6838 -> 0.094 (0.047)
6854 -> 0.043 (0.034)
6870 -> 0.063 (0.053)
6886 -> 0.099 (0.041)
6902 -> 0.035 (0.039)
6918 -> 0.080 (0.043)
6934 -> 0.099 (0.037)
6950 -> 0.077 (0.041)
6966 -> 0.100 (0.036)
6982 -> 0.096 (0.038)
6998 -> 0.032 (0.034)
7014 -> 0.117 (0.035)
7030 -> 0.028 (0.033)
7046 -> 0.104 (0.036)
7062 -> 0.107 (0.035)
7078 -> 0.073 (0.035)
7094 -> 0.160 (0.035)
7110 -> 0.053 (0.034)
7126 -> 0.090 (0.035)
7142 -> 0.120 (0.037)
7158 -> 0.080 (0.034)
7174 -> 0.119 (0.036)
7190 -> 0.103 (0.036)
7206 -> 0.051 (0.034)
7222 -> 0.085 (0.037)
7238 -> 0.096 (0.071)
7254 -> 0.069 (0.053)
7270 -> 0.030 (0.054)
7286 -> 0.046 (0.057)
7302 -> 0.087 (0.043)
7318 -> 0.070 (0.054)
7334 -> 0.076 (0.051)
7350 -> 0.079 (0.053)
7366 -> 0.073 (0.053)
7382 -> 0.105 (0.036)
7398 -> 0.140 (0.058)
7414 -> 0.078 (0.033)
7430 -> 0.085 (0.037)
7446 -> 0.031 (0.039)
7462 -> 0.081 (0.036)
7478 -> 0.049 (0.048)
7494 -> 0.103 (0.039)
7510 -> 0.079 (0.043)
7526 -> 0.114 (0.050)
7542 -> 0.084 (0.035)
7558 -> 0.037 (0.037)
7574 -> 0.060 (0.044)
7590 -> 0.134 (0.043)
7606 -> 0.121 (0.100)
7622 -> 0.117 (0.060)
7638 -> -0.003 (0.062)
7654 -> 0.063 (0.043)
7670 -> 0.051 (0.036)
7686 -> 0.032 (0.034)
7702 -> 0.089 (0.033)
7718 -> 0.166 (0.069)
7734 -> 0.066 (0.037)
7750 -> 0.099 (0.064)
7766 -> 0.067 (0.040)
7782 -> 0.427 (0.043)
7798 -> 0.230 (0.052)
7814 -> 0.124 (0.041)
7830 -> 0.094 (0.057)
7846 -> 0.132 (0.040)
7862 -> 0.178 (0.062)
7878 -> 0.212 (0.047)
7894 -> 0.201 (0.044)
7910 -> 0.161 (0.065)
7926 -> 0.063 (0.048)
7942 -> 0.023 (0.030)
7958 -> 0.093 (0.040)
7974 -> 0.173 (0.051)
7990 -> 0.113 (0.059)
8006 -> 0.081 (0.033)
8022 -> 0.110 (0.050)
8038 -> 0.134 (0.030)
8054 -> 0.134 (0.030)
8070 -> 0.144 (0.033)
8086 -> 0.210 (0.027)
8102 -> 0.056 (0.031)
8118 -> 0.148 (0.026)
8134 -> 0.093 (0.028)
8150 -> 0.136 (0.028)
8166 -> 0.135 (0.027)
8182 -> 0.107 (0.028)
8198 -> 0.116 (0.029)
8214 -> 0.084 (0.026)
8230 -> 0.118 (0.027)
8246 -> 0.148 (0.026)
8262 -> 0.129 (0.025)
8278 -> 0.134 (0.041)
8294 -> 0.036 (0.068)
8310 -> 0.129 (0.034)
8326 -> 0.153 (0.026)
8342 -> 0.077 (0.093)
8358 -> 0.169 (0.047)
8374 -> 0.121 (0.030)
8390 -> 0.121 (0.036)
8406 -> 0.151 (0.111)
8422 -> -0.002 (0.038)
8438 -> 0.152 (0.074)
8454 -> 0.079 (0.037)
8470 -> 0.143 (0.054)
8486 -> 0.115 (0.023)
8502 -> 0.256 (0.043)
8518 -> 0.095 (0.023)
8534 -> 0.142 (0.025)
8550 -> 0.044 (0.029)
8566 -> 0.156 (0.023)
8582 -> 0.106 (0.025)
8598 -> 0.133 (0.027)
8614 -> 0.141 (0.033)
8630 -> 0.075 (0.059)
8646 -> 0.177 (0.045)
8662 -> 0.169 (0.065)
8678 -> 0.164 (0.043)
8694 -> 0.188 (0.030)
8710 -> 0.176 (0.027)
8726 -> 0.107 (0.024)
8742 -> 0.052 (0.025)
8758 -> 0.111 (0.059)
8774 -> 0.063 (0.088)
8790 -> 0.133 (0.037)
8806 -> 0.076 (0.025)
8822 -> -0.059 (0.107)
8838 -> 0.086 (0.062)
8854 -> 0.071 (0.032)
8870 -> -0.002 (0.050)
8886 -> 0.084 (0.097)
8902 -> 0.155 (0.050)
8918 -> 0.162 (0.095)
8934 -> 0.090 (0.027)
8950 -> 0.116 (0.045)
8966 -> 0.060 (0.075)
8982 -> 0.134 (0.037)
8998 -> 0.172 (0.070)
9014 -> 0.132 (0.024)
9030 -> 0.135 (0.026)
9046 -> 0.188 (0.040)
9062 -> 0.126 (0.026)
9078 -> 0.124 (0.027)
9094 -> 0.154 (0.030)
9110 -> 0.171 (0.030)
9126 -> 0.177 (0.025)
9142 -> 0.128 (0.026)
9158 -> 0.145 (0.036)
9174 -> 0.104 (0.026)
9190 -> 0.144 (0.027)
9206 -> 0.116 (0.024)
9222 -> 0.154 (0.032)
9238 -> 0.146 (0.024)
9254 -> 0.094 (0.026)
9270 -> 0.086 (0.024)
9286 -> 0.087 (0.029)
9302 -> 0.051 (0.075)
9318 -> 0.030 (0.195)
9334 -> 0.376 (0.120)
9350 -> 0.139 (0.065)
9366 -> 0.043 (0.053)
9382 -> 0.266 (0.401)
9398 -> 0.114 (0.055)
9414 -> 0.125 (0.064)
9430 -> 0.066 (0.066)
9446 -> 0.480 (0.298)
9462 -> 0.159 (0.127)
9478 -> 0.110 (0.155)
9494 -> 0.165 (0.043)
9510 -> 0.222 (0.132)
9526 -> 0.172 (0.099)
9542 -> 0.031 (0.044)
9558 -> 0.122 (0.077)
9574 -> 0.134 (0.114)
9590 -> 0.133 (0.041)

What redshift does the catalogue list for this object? 1.09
